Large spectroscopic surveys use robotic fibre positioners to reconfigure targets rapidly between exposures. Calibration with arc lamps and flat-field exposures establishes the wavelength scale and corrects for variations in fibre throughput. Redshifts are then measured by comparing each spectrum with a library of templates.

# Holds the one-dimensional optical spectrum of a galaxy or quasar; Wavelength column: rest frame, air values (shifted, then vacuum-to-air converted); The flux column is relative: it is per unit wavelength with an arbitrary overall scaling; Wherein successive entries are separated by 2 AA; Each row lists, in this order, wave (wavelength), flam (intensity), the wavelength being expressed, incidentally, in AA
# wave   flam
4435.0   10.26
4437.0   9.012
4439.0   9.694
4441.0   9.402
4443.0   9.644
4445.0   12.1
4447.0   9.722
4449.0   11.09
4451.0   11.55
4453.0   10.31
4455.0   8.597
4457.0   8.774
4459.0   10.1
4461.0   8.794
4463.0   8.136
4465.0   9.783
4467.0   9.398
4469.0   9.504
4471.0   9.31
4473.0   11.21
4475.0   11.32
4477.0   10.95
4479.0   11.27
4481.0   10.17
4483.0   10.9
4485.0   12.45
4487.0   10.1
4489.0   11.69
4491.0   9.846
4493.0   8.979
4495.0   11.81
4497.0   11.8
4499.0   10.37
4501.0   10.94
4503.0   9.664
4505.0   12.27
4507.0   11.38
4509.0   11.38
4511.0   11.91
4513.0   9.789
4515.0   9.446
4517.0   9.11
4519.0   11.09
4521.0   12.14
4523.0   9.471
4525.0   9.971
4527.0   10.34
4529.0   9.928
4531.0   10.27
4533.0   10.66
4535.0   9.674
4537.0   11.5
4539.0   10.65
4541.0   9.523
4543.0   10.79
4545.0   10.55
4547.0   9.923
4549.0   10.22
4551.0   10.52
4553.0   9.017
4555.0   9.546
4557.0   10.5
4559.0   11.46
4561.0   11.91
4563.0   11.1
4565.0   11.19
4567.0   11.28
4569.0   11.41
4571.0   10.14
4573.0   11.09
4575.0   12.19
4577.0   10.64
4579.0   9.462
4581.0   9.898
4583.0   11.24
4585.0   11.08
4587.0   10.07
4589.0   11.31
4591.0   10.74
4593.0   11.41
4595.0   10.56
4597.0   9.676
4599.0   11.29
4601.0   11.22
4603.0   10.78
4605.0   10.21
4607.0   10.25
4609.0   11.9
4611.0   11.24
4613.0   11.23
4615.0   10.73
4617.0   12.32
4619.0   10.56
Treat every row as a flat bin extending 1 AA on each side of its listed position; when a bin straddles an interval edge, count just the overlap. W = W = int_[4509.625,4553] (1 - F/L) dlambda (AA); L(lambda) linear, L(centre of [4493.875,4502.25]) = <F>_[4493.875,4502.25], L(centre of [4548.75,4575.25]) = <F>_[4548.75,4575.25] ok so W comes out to 2.5 AA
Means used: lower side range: 11.1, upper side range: 10.8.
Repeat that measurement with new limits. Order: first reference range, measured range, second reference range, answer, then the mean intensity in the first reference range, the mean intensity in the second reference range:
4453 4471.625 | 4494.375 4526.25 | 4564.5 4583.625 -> -2.8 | 9.21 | 10.8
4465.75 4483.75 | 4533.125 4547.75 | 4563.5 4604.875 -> 0.4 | 10.4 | 10.8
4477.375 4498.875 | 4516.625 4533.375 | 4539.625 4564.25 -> 0.4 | 10.9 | 10.4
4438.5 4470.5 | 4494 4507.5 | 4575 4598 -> -1.5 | 9.78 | 10.6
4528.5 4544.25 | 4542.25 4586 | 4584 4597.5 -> -0.5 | 10.4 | 10.7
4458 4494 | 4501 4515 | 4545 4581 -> -0.8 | 10.2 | 10.7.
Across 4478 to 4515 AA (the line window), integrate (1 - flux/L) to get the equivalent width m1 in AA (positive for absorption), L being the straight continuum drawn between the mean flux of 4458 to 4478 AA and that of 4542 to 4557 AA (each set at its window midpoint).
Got -3.5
